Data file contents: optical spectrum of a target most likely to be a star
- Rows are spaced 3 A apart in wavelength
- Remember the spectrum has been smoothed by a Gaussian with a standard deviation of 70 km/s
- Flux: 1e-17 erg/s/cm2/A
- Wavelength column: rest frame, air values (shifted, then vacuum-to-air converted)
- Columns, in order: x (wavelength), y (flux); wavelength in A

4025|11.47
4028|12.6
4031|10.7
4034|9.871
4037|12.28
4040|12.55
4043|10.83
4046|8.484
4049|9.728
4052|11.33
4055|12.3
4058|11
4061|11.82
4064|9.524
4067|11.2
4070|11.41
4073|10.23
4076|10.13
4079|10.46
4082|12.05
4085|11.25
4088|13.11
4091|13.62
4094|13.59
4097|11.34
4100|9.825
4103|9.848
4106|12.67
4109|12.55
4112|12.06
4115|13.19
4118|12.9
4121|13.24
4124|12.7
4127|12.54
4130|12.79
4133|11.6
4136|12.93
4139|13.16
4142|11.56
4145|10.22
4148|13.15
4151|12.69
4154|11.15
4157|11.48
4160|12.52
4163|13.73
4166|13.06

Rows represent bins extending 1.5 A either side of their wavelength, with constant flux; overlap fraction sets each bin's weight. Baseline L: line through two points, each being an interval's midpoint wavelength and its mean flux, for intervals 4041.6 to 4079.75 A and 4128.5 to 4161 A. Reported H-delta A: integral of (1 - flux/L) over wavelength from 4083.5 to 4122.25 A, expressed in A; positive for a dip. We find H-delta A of -2.9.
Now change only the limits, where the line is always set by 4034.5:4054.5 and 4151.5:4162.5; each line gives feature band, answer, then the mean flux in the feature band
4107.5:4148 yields -2.6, 12.4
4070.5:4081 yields 0.7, 10.5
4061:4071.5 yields 0.2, 10.9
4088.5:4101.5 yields -0.9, 12.2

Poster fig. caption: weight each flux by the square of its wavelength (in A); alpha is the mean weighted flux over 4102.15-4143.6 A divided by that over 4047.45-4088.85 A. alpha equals 1.15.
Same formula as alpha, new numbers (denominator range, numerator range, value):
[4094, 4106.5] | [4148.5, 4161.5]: 1.11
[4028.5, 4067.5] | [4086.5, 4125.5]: 1.16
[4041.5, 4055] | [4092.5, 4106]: 1.12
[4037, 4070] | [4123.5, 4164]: 1.17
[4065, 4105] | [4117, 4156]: 1.11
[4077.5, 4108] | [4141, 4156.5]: 1.02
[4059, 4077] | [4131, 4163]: 1.17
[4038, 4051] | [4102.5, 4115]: 1.19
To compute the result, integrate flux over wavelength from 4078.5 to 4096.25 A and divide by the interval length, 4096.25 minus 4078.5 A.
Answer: 12.4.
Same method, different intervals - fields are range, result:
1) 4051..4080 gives 10.9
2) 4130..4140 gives 12.6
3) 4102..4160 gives 12.3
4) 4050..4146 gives 11.8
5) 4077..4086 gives 11.2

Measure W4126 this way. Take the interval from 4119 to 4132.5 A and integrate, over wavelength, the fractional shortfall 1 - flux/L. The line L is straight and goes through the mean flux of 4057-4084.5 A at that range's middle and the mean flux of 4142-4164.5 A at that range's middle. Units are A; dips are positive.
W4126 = -1.2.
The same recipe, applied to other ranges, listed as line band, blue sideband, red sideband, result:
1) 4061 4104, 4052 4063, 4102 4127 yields 2.4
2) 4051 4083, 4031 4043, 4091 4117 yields 1.7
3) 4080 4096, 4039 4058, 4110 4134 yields -1.1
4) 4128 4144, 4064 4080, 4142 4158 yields -1.1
